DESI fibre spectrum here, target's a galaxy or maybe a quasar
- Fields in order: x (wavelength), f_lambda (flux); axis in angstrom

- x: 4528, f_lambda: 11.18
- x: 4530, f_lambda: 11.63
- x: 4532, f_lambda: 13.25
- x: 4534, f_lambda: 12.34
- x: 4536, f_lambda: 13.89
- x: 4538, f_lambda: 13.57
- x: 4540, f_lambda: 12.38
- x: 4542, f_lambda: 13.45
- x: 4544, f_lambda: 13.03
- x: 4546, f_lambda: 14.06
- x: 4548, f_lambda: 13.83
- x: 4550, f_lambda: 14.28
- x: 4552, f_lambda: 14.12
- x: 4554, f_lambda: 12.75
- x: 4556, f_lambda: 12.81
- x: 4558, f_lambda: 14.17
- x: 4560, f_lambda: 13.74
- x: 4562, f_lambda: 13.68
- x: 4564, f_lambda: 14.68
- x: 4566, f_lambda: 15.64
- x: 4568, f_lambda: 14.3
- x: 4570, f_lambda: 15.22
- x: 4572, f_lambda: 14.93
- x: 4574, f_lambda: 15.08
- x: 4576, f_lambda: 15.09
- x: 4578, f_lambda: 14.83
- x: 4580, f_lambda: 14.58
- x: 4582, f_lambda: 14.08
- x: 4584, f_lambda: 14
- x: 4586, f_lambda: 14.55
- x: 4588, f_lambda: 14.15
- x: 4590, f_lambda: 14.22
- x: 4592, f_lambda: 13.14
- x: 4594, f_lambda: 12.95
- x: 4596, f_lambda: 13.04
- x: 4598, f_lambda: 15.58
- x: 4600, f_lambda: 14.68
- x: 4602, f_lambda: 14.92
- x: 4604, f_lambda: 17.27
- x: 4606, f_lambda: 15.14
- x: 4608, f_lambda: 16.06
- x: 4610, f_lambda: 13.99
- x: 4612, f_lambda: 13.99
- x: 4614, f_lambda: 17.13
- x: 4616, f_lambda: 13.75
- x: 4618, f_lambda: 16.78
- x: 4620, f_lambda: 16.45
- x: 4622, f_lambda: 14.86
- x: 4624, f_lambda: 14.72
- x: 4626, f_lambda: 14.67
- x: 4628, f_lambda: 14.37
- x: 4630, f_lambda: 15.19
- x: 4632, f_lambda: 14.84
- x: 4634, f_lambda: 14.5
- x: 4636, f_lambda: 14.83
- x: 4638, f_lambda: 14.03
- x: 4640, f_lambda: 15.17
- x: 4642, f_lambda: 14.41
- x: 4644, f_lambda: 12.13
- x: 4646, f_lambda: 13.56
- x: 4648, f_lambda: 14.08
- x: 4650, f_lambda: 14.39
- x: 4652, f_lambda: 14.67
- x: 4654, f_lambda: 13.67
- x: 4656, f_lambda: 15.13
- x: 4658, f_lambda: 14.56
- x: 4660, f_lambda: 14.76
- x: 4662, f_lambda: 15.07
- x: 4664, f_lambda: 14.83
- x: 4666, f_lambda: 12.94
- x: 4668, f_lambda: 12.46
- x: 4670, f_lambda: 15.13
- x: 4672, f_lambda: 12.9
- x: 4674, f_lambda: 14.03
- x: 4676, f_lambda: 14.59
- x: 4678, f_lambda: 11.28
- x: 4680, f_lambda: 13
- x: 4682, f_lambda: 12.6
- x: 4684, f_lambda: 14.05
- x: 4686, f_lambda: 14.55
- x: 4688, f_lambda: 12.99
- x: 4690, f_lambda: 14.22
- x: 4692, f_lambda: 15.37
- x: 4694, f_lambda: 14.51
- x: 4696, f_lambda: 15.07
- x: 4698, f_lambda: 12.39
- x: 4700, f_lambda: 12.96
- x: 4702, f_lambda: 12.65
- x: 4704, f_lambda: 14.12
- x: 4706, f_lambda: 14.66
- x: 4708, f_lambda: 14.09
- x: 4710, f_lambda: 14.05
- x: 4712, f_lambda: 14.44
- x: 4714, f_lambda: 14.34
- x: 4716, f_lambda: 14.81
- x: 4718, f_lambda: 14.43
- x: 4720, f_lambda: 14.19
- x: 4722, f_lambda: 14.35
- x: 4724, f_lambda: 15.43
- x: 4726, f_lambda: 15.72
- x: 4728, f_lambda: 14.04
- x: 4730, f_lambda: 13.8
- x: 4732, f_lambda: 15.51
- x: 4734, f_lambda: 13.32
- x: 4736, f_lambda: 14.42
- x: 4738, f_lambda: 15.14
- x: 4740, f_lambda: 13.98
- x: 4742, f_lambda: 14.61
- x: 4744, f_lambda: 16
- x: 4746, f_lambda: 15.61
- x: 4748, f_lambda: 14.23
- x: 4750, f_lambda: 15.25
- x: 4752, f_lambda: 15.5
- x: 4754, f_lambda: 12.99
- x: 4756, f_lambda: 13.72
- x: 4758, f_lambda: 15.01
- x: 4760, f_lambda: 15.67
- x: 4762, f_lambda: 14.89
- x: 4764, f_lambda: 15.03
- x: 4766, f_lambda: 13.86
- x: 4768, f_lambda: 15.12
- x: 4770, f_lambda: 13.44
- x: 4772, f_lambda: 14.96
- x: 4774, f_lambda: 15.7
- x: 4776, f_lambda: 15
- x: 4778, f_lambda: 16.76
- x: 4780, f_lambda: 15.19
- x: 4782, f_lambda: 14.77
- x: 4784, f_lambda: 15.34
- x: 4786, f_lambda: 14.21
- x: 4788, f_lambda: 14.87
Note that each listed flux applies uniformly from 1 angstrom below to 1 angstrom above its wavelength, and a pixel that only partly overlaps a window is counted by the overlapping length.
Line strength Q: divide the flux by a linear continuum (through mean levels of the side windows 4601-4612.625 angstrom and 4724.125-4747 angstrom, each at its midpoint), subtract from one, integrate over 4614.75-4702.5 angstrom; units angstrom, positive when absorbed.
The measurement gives 5.2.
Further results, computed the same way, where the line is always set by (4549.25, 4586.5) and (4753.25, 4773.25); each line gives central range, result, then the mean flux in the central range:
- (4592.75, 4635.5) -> -1.8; 15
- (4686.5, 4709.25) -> 0.8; 13.9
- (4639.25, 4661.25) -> 0.3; 14.2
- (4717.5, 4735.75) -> -0.1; 14.5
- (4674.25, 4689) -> 1.1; 13.3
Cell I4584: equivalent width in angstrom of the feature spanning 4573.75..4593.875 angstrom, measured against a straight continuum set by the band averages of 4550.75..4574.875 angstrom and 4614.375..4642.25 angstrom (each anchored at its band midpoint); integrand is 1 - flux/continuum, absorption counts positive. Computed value 0.3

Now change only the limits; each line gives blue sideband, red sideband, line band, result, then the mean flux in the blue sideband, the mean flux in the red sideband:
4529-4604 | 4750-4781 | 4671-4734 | 2.5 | 14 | 14.9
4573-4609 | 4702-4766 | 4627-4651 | 0.5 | 14.6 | 14.6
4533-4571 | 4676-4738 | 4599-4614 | -1.5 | 13.8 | 14.1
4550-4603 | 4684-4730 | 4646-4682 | 0.8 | 14.3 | 14.2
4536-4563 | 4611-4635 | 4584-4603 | 0.5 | 13.5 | 15.1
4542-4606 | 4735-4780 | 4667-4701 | 2.3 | 14.3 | 14.9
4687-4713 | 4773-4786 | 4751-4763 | 0.3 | 14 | 15.4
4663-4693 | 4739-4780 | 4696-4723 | 0.3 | 13.7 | 14.9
